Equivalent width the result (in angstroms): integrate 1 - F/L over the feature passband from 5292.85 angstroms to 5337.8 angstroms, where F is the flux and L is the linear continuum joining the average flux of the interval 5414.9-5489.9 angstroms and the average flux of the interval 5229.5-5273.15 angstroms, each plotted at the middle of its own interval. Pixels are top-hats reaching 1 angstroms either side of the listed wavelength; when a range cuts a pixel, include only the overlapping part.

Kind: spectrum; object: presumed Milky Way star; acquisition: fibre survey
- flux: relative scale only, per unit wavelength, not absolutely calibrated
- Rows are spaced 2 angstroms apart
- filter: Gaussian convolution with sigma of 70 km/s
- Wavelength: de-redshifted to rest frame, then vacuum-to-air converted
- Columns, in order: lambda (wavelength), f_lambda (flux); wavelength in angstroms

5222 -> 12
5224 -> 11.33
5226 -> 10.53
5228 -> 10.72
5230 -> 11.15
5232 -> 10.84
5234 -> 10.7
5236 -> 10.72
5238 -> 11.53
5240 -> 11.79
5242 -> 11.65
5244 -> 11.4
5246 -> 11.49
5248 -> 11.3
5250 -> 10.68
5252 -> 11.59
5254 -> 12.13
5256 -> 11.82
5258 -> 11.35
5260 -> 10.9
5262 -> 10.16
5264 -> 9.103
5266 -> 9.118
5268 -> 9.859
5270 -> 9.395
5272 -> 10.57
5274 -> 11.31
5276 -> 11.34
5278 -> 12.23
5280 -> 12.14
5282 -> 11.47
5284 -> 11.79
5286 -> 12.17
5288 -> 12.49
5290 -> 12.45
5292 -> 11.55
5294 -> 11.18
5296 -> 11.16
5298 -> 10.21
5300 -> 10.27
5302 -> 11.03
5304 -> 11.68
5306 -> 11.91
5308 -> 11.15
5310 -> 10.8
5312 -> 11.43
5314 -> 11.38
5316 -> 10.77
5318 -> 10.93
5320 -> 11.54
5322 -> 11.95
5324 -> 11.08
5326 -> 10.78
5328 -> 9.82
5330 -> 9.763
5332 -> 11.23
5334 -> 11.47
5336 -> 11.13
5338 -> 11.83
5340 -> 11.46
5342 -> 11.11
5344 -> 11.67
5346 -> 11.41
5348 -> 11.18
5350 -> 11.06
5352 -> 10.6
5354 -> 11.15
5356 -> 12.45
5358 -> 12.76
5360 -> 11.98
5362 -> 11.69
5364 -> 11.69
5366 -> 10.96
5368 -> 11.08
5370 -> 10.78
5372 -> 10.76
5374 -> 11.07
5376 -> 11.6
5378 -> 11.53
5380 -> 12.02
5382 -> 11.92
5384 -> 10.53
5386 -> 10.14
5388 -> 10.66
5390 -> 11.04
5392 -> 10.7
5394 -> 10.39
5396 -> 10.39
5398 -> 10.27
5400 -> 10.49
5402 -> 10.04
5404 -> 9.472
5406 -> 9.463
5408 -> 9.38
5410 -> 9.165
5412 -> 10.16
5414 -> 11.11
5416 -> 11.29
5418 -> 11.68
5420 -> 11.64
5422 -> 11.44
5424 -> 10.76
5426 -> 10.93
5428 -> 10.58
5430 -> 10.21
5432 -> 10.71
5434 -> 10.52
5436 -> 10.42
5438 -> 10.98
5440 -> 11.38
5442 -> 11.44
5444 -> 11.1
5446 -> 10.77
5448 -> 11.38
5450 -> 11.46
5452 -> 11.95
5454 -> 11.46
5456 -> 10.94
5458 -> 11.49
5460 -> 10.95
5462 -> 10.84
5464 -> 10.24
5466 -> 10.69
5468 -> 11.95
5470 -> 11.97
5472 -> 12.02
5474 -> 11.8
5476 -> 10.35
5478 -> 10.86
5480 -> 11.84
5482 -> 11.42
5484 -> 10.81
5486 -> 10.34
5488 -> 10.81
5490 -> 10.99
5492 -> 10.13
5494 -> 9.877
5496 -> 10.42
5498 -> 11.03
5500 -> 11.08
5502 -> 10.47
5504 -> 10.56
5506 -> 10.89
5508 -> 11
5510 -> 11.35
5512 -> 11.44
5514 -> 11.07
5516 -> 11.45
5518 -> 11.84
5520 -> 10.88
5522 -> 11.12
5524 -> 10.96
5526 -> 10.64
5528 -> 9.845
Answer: -0.39 angstroms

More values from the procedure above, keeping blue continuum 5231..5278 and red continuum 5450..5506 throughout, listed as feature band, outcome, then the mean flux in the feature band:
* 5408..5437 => 0.8 angstroms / 10.7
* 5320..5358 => -0.9 angstroms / 11.2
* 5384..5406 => 1.3 angstroms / 10.3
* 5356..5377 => -1.0 angstroms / 11.5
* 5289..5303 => -0.2 angstroms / 11.1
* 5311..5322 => -0.3 angstroms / 11.3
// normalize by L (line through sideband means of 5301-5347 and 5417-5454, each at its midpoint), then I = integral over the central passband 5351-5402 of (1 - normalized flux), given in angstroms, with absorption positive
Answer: 0.07 angstroms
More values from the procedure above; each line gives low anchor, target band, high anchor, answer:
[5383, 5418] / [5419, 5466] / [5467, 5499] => -1.5 angstroms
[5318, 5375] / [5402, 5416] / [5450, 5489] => 1.6 angstroms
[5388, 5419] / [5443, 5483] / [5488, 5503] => -2.9 angstroms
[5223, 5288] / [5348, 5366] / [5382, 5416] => -1.8 angstroms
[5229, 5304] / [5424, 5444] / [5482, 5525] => 0.3 angstroms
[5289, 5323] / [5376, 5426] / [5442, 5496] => 2.2 angstroms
